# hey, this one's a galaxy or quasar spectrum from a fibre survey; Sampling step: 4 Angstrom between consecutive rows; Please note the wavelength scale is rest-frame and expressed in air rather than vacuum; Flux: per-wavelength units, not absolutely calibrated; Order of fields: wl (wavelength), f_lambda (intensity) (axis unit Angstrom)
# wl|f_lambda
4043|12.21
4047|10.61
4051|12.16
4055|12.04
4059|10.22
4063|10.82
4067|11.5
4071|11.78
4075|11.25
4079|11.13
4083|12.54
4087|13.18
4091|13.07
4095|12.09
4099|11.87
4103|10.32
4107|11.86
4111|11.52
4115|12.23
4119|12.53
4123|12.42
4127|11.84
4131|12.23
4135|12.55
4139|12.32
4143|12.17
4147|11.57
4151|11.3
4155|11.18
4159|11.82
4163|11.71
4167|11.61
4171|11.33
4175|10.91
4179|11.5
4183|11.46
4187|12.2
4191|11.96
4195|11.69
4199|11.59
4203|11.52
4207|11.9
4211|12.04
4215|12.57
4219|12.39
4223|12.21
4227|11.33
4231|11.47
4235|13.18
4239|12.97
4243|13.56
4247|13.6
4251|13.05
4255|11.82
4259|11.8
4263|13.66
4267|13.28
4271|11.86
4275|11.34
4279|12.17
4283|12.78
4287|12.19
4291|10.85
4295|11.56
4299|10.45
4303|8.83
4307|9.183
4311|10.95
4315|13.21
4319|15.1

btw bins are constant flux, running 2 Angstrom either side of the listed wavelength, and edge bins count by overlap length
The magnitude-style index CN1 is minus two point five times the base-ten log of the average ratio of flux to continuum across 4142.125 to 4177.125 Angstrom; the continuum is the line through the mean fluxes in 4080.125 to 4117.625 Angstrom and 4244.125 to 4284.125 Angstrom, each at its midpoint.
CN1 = 0.07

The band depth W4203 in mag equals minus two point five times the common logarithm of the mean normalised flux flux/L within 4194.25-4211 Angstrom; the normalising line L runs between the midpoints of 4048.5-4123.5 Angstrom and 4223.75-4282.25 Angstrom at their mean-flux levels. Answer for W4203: 0.052 mag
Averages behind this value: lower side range 11.8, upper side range 12.5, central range 11.7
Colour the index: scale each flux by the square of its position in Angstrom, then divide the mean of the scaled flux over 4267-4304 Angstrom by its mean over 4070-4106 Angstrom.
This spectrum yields 1.06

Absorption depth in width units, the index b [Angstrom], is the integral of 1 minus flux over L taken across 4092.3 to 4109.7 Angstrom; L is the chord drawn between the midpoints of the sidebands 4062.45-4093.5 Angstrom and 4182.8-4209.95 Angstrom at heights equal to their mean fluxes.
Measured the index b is 0.5 Angstrom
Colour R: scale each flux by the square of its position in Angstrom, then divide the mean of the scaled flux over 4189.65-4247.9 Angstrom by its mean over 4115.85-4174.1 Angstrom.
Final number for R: 1.07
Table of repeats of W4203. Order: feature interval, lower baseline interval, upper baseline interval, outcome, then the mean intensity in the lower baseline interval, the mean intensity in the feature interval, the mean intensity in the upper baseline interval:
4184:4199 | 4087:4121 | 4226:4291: 0.04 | 12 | 11.9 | 12.5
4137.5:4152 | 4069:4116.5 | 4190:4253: 0.02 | 11.9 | 11.9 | 12.3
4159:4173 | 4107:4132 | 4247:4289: 0.06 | 12.1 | 11.6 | 12.5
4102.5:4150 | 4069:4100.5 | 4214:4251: 0.02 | 12.1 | 12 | 12.6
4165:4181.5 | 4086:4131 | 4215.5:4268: 0.09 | 12.1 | 11.3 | 12.6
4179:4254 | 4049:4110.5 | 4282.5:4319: -0.07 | 11.7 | 12.2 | 11.3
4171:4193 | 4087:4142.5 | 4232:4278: 0.07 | 12.1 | 11.6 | 12.7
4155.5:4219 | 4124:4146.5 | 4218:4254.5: 0.06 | 12.2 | 11.7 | 12.6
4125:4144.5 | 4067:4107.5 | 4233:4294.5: -0.01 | 11.9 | 12.2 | 12.5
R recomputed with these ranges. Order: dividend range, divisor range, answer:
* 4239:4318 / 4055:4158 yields 1.10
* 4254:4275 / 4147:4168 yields 1.13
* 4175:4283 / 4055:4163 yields 1.10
